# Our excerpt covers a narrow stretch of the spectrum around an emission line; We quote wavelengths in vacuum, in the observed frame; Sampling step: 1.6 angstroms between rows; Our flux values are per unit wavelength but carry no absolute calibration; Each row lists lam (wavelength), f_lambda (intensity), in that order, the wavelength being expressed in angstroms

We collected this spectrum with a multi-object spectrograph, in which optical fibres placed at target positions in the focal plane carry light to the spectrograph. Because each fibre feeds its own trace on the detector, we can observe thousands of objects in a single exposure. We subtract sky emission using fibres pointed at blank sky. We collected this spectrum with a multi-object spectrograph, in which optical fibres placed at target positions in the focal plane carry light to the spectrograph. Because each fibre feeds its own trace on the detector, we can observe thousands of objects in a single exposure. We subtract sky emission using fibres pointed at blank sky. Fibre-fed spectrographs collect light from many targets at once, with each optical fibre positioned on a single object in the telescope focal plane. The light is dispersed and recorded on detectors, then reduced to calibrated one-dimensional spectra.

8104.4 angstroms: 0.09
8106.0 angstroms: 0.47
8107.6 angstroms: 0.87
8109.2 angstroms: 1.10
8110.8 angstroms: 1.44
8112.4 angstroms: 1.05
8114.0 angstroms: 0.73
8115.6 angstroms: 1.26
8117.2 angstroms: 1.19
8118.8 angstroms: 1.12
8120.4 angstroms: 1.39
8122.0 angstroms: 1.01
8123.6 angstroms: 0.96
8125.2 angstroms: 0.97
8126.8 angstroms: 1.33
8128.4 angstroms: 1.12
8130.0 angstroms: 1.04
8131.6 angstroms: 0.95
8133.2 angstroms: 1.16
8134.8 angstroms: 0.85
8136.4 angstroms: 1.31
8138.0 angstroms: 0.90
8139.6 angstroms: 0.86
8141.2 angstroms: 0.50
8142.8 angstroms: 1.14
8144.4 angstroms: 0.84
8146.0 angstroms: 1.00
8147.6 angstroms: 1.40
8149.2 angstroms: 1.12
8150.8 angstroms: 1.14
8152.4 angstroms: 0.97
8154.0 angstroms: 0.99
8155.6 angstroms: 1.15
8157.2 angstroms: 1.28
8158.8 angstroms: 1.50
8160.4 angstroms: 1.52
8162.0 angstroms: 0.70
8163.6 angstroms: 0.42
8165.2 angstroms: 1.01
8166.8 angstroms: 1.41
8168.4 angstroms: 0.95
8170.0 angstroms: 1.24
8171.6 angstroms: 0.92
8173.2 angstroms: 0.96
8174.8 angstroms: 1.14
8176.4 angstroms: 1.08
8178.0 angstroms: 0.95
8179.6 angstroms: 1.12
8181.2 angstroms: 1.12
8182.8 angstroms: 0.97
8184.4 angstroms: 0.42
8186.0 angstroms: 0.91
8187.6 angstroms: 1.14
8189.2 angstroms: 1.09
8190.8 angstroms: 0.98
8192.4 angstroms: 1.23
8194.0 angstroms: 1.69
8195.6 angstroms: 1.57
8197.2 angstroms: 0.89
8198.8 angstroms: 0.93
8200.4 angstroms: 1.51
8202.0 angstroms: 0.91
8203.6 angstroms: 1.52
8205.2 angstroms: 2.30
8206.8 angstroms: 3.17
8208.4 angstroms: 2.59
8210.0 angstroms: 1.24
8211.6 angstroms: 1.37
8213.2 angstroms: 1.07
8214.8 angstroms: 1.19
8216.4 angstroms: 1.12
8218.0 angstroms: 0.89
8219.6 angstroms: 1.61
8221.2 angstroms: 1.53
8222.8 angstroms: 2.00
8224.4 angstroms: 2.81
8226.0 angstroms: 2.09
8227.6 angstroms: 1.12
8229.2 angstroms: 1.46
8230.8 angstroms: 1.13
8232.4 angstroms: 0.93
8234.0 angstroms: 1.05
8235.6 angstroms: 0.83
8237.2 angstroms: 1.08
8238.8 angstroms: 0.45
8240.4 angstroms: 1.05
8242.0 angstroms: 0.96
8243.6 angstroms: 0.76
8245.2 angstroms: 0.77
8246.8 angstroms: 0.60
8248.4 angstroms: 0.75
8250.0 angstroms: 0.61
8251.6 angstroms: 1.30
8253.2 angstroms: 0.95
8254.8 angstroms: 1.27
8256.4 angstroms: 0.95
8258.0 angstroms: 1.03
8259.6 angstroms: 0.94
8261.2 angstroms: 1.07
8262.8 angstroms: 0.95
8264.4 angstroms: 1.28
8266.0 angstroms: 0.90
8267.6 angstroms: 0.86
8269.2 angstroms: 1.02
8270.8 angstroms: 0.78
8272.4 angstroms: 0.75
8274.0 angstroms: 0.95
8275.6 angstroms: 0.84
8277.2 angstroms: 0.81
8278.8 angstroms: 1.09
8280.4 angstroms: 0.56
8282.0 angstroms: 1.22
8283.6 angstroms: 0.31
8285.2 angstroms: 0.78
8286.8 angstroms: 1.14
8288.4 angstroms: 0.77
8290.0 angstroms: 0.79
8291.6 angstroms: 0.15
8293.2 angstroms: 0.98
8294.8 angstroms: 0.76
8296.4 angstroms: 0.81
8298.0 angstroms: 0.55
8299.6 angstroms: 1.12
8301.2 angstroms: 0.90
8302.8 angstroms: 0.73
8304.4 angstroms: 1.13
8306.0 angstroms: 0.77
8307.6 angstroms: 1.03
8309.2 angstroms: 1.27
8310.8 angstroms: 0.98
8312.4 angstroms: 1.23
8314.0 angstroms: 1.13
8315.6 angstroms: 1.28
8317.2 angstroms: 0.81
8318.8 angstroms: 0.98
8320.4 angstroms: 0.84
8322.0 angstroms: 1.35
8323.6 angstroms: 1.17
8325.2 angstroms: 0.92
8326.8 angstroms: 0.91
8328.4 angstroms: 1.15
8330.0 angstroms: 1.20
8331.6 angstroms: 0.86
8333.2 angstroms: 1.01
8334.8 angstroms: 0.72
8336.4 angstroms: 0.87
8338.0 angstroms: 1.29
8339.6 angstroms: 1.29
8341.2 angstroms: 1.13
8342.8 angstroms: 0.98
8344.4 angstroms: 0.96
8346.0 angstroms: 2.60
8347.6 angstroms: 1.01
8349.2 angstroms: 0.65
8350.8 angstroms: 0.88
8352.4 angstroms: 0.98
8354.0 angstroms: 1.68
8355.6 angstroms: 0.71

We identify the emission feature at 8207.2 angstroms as [S II] 6716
